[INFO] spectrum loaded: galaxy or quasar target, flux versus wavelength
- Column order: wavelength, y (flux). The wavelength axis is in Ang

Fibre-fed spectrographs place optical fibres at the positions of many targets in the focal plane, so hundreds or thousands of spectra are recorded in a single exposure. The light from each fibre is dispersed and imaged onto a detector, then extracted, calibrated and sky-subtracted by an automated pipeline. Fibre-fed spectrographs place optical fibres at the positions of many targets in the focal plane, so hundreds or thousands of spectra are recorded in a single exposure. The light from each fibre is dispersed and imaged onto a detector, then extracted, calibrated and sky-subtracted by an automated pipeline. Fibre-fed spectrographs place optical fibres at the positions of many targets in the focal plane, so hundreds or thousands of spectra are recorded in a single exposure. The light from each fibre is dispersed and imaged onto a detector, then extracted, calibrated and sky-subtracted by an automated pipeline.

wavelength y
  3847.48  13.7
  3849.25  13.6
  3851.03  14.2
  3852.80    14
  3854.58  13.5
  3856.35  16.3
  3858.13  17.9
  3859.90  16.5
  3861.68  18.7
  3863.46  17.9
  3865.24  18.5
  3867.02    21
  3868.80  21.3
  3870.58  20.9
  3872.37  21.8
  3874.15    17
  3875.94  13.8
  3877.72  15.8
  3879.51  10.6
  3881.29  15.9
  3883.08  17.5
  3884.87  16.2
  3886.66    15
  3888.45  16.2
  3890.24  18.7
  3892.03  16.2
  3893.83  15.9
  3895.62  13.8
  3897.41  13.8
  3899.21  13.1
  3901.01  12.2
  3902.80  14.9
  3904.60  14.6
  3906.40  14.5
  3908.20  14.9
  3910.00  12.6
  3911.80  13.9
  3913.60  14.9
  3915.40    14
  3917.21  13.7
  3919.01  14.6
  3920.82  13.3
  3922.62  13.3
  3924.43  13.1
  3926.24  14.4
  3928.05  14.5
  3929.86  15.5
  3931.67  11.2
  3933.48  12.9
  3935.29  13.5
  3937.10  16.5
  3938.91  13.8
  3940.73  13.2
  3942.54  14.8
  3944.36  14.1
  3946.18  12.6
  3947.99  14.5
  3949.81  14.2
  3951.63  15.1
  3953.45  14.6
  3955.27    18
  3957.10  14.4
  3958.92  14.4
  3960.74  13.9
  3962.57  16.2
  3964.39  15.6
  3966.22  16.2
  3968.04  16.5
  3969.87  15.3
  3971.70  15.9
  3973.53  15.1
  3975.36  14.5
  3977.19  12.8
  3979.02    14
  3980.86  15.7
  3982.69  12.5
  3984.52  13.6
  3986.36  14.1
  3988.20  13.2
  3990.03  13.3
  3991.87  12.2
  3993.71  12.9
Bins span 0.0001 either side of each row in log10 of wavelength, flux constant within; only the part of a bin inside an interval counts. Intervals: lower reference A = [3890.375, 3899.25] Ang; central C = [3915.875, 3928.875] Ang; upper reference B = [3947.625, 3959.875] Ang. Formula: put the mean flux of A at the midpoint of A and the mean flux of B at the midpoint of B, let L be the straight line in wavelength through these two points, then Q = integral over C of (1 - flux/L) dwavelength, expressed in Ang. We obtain 1.0 Ang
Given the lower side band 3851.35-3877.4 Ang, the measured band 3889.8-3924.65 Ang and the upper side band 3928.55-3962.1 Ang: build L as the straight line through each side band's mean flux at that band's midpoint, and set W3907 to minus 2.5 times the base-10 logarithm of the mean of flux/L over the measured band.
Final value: 0.12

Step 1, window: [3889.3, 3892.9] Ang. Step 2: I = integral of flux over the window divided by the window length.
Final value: 17.5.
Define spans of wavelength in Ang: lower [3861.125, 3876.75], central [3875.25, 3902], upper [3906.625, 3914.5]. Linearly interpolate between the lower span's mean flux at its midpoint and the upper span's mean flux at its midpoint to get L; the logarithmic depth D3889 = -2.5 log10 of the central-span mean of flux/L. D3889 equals 0.12 mag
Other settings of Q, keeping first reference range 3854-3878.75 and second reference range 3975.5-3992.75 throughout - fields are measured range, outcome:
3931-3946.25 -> 1.5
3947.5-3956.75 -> -0.3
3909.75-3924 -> 2.0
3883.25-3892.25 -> 0.3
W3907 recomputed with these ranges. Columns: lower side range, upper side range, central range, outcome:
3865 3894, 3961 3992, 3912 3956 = 0.11 mag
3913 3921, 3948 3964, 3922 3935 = 0.07 mag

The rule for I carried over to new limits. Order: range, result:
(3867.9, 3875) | 20.3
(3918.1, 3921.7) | 14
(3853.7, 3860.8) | 16.1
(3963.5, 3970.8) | 15.9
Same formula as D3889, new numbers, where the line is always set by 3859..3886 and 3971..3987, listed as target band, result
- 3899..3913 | 0.19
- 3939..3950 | 0.11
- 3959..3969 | -0.06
